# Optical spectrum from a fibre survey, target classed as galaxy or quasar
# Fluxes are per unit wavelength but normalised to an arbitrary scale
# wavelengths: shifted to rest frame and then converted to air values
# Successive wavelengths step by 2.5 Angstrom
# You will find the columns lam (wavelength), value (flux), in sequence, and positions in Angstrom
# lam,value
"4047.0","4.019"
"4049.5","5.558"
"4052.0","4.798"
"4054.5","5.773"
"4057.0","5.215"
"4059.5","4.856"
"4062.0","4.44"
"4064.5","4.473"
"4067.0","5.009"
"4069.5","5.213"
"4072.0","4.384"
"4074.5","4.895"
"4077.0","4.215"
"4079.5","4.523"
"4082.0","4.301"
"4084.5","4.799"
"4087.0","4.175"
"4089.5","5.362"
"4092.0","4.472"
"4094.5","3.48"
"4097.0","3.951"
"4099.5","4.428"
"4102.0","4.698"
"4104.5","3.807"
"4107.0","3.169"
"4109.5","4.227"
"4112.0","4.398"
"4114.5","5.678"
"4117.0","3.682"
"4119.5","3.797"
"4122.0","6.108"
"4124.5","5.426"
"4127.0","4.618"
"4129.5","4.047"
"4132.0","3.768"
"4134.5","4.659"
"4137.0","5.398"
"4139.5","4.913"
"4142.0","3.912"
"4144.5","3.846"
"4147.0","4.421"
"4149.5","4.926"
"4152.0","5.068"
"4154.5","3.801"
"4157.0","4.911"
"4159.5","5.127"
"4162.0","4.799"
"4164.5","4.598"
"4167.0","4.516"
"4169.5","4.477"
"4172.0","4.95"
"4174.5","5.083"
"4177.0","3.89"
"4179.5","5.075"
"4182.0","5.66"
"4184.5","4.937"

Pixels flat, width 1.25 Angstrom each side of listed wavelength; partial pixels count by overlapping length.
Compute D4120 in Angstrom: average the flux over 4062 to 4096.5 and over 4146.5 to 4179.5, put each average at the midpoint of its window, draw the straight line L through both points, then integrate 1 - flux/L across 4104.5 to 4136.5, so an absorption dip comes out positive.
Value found 1.0 Angstrom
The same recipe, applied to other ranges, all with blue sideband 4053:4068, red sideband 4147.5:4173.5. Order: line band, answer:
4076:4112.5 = 4.57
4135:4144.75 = 0.34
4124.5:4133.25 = 0.85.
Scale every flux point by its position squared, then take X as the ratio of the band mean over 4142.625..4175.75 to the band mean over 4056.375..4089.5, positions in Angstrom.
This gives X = 1.0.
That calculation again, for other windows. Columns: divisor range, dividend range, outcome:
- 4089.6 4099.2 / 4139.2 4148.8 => 1.04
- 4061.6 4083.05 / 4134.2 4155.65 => 1.02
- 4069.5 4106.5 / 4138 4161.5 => 1.07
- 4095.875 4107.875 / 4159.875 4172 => 1.19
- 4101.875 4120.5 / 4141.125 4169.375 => 1.12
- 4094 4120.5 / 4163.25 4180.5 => 1.16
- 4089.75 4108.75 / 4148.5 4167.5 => 1.19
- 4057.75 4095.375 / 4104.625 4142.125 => 1.01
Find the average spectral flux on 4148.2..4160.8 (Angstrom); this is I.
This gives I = 4.77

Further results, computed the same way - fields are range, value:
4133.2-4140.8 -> 4.97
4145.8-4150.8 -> 4.68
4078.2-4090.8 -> 4.63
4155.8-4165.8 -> 4.86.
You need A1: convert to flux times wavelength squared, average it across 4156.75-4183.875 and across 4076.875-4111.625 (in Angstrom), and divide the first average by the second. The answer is 1.2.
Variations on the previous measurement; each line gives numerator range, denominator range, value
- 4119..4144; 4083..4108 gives 1.12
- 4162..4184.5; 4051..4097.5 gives 1.08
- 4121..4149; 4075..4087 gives 1.07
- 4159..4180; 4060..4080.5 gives 1.06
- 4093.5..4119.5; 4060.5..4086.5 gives 0.91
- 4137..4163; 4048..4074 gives 0.97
